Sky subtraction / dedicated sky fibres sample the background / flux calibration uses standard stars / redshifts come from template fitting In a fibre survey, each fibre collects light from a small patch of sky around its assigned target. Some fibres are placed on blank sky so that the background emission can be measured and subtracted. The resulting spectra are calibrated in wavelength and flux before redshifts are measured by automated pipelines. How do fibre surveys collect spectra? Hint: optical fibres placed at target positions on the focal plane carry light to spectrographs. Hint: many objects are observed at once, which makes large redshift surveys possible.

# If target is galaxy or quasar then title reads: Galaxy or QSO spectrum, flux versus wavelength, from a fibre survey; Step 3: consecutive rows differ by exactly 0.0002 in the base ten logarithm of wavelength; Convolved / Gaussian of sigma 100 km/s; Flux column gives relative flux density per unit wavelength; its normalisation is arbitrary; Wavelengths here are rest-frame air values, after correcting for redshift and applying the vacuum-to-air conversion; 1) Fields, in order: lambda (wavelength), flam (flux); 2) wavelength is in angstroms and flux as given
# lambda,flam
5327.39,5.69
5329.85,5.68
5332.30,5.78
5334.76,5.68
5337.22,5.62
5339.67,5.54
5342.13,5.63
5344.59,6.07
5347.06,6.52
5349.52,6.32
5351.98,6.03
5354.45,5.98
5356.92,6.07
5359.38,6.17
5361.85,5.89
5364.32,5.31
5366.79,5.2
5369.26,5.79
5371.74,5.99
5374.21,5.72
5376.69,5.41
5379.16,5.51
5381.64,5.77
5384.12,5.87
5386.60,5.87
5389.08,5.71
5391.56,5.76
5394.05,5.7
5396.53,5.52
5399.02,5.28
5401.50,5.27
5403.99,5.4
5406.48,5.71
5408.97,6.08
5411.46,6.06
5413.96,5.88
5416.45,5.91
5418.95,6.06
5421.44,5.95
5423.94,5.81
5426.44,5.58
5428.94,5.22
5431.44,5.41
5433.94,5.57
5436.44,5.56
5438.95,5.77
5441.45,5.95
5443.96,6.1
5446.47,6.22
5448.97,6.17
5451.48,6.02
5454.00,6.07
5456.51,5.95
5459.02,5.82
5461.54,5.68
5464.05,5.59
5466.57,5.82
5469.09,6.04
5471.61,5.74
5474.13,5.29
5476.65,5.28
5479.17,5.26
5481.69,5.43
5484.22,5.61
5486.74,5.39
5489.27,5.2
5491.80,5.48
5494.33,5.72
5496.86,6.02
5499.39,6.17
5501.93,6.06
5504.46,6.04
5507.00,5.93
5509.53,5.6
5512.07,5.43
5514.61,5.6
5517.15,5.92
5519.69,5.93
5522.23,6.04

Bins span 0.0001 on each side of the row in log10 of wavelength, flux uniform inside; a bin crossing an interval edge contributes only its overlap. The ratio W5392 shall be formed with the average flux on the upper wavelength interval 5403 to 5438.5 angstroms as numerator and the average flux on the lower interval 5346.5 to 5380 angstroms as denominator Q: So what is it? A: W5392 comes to 0.98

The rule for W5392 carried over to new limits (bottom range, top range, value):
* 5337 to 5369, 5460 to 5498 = 0.95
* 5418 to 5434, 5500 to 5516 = 1.02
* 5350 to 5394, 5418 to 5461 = 1.01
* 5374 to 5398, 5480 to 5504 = 1.00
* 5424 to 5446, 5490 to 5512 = 1.03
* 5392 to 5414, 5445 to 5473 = 1.05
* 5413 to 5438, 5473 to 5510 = 0.99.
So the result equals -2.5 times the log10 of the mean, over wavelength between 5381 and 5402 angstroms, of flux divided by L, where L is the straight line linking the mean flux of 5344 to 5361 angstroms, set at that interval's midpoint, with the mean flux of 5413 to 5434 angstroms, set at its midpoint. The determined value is 0.05 mag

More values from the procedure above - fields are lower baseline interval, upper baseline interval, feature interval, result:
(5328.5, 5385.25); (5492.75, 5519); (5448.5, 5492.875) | 0.04 mag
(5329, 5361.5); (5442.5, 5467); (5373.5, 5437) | 0.05 mag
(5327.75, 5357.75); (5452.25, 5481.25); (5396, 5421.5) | 0.01 mag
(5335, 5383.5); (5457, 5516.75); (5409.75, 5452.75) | -0.02 mag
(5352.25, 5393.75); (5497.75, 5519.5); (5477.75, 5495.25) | 0.08 mag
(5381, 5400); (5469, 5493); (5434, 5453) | -0.08 mag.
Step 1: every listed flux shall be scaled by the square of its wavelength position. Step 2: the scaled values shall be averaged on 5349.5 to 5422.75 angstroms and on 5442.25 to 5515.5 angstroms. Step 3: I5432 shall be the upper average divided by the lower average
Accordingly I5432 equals 1.0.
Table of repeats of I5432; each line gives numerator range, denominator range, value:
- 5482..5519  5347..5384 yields 1.03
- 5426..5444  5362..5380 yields 1.03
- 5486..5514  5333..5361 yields 1.02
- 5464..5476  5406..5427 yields 0.98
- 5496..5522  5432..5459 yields 1.02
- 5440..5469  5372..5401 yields 1.08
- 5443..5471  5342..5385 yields 1.05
